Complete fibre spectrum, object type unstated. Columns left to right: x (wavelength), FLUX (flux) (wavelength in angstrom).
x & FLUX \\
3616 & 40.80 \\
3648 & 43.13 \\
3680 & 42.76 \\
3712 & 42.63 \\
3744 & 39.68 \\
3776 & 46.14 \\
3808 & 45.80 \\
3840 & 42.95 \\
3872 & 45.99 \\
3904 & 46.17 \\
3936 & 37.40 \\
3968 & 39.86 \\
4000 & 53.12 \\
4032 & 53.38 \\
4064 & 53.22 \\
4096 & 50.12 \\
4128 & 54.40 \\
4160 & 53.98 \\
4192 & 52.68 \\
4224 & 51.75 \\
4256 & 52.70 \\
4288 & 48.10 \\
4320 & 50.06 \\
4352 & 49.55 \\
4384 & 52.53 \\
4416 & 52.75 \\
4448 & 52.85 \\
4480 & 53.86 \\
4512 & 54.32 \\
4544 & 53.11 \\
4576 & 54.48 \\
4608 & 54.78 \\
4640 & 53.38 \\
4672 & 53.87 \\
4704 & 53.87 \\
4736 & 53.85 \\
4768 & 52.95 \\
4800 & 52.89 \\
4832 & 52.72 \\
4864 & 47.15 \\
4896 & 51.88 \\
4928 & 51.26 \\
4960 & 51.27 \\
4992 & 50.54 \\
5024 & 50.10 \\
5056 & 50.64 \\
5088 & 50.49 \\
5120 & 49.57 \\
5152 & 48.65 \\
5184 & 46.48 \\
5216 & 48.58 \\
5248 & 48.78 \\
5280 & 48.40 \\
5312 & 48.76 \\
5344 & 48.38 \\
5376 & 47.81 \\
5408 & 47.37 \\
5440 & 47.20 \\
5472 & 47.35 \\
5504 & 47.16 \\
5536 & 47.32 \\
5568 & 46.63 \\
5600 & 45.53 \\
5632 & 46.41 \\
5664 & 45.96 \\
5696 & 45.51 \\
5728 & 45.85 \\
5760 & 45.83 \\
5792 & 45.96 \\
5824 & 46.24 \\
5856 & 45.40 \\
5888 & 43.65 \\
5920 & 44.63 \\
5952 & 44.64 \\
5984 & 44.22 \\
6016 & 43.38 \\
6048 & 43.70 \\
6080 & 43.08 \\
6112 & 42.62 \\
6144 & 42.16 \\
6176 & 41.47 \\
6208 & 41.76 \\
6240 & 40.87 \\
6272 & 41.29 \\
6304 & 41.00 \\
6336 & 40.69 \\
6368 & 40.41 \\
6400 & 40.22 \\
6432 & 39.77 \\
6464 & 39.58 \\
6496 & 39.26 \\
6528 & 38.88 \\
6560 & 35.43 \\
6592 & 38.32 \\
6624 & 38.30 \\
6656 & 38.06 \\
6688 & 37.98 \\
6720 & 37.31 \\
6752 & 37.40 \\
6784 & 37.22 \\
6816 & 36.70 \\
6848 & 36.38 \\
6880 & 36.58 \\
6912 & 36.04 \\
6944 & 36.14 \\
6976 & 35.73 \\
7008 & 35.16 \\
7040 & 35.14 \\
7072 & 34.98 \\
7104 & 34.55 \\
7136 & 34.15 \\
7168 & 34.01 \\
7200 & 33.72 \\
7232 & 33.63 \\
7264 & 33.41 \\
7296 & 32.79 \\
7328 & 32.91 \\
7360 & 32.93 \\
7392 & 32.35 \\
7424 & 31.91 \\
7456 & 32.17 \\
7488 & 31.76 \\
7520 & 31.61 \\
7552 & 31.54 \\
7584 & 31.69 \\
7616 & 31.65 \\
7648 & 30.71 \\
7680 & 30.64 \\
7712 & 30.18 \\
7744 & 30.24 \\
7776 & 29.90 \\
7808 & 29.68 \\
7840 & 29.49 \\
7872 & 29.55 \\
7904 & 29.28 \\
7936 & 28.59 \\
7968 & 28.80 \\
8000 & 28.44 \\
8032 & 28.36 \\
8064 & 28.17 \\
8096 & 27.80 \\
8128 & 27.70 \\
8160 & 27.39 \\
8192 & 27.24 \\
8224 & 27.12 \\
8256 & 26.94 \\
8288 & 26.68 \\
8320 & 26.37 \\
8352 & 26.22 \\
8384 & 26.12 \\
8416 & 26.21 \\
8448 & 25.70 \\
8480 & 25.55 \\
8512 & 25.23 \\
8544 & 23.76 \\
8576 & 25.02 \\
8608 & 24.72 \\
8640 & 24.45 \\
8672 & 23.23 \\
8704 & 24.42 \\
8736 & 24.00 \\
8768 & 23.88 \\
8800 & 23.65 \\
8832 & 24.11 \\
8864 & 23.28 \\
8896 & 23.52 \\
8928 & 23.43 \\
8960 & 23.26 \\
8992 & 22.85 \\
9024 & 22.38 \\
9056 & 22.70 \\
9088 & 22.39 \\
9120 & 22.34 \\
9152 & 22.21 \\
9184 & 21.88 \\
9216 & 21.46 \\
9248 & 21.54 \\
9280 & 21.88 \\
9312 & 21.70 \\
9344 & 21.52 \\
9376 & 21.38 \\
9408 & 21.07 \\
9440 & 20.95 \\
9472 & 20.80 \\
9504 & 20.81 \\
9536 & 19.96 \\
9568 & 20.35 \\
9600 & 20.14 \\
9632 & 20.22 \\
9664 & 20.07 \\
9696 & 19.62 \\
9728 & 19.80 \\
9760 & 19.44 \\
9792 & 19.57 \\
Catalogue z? -0.001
